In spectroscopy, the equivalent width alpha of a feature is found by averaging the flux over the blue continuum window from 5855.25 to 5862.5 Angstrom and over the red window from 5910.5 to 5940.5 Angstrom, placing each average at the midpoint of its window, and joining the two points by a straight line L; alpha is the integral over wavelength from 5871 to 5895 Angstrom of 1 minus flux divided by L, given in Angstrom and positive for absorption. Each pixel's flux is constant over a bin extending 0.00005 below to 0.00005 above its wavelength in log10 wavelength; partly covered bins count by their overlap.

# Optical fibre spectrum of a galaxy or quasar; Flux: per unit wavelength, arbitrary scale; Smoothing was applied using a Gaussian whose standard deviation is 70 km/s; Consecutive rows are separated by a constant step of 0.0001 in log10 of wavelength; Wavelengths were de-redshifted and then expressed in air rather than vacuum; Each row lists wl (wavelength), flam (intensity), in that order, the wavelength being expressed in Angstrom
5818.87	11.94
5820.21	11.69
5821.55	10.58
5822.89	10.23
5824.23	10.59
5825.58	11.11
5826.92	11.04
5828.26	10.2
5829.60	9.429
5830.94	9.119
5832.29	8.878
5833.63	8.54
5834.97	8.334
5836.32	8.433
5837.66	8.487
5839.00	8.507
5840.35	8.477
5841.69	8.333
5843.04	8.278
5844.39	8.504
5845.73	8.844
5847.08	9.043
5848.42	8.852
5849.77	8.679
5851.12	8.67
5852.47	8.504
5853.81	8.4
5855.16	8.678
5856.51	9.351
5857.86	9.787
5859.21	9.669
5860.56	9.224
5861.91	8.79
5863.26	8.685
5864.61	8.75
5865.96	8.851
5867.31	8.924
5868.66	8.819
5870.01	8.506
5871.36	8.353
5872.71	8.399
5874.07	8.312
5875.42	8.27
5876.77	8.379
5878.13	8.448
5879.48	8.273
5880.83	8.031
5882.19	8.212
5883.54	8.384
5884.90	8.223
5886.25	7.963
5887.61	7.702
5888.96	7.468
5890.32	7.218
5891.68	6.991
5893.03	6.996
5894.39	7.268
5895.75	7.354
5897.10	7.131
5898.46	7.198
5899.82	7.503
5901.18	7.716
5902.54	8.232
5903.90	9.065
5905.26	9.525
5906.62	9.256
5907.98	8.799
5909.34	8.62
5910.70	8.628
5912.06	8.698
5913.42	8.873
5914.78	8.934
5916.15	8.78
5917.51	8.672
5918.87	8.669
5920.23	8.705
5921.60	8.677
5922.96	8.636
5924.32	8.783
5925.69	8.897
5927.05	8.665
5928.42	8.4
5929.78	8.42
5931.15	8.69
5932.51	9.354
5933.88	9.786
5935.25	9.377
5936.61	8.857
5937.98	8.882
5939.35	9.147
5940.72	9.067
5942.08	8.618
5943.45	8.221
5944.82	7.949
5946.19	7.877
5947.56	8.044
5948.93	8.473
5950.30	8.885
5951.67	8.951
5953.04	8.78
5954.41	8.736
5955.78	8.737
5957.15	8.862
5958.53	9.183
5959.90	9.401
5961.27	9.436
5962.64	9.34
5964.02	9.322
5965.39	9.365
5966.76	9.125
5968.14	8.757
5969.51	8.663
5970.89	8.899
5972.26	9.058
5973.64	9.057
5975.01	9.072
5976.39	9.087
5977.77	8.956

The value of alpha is 3.18 Angstrom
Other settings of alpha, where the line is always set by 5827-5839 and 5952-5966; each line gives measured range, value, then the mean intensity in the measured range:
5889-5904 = 2.7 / 7.45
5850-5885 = 1.5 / 8.66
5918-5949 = 1.3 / 8.71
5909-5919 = 0.4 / 8.74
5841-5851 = 0.4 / 8.65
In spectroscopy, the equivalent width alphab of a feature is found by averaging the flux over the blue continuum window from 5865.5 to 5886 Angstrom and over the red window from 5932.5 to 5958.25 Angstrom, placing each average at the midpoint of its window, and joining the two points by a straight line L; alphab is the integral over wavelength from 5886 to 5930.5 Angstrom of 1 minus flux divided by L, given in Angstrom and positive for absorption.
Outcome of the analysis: 1.6 Angstrom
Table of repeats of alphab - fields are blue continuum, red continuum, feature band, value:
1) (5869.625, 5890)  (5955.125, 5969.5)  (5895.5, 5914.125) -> 0.3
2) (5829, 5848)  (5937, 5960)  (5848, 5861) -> -0.5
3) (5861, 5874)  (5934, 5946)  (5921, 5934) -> 0.0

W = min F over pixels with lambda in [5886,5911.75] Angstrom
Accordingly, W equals 6.991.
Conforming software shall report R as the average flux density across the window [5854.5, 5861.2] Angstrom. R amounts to 9.34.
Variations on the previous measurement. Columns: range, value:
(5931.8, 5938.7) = 9.25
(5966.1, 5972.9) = 8.9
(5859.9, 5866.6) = 8.86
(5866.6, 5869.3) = 8.88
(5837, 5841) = 8.49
